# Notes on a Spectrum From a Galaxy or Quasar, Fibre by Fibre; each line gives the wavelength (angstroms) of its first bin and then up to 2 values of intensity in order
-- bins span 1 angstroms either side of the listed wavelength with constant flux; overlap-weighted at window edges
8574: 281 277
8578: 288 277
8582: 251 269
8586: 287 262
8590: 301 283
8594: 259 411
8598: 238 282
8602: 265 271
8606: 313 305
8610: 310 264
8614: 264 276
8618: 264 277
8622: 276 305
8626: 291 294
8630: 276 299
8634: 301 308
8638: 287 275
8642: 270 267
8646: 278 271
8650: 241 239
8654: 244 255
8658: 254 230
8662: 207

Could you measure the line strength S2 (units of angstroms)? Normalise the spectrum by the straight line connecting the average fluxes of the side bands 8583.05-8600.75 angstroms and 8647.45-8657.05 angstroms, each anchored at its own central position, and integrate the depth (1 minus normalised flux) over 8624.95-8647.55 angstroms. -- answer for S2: -2.3 angstroms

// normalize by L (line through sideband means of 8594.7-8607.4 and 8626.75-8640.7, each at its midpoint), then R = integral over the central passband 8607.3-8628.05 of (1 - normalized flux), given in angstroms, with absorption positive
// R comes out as 0.7 angstroms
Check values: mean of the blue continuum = 296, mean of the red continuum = 292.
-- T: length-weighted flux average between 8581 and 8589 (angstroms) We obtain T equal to 267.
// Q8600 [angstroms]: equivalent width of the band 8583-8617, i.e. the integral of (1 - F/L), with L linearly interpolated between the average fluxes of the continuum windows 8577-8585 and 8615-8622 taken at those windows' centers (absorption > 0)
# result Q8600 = -1.7 angstroms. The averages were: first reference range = 271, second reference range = 273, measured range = 286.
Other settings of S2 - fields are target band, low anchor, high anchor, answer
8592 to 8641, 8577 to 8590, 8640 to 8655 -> -3.86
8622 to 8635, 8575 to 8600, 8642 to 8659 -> -1.30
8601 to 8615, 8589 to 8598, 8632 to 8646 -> 0.67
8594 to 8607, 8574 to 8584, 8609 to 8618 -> -0.86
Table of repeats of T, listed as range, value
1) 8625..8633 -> 290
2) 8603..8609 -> 296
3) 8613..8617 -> 270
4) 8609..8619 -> 276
